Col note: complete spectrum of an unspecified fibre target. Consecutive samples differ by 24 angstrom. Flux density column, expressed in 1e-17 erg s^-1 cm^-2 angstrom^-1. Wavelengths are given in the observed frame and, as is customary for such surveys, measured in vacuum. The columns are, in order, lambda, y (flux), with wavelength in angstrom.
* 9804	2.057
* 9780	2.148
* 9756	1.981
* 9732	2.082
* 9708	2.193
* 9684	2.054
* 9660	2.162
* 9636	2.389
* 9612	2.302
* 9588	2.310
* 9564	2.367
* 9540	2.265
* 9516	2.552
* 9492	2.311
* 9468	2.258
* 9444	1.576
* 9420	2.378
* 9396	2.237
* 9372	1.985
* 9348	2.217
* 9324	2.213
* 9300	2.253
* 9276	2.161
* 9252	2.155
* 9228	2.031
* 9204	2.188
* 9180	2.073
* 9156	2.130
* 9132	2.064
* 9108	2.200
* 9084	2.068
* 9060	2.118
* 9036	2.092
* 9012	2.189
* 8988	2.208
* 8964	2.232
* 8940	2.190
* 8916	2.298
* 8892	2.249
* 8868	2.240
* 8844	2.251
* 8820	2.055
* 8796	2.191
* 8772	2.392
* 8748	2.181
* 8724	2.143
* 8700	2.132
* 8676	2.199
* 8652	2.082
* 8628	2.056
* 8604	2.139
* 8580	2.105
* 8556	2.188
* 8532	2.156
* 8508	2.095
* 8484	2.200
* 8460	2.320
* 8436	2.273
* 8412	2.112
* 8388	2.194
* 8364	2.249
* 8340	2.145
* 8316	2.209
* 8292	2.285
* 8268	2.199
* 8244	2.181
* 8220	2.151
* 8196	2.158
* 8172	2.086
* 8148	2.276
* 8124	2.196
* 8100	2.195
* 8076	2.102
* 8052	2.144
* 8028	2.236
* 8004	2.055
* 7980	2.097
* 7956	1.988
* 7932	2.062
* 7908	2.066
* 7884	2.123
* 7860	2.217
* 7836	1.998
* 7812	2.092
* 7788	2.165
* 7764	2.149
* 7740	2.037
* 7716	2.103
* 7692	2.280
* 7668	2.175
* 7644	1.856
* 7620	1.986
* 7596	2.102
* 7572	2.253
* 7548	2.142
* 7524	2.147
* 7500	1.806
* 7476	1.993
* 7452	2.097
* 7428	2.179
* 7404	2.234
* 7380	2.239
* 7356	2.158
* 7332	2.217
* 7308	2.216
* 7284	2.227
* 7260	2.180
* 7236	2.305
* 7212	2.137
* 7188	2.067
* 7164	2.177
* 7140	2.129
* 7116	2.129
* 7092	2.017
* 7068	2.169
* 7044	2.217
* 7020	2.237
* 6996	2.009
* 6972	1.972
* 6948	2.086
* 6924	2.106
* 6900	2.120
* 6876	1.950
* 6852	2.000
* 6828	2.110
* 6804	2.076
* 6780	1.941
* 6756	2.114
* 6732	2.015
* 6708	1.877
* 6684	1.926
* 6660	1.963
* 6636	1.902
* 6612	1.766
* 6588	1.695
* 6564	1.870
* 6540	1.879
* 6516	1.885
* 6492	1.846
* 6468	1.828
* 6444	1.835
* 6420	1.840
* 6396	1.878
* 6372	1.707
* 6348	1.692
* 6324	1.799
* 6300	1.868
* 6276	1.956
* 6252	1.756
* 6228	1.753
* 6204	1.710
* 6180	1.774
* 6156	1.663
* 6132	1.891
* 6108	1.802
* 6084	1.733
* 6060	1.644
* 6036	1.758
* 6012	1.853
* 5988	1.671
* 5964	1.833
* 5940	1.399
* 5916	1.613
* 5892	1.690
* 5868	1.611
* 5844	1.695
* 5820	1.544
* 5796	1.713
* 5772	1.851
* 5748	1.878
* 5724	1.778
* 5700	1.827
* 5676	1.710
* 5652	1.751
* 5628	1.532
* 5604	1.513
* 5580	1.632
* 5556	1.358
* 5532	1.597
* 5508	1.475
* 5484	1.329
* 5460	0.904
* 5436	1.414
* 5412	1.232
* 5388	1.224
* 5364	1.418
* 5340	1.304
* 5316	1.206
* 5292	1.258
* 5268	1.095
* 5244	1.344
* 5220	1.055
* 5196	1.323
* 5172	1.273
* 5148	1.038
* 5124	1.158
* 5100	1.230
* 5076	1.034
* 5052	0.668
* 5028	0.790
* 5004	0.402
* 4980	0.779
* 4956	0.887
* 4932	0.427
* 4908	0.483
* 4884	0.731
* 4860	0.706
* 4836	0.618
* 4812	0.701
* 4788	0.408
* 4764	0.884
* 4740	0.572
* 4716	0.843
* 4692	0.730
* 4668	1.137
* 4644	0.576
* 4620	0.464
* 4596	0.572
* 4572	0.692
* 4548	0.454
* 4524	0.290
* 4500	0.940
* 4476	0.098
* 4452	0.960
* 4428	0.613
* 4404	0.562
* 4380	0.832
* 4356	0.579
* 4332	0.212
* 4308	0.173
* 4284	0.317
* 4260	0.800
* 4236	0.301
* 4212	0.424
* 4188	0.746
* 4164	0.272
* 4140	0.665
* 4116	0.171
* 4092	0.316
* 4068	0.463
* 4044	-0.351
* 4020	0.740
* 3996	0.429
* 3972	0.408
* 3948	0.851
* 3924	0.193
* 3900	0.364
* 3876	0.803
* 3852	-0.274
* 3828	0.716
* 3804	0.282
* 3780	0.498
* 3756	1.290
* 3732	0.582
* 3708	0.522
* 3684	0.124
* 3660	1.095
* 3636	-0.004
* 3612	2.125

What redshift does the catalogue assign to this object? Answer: 0.271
